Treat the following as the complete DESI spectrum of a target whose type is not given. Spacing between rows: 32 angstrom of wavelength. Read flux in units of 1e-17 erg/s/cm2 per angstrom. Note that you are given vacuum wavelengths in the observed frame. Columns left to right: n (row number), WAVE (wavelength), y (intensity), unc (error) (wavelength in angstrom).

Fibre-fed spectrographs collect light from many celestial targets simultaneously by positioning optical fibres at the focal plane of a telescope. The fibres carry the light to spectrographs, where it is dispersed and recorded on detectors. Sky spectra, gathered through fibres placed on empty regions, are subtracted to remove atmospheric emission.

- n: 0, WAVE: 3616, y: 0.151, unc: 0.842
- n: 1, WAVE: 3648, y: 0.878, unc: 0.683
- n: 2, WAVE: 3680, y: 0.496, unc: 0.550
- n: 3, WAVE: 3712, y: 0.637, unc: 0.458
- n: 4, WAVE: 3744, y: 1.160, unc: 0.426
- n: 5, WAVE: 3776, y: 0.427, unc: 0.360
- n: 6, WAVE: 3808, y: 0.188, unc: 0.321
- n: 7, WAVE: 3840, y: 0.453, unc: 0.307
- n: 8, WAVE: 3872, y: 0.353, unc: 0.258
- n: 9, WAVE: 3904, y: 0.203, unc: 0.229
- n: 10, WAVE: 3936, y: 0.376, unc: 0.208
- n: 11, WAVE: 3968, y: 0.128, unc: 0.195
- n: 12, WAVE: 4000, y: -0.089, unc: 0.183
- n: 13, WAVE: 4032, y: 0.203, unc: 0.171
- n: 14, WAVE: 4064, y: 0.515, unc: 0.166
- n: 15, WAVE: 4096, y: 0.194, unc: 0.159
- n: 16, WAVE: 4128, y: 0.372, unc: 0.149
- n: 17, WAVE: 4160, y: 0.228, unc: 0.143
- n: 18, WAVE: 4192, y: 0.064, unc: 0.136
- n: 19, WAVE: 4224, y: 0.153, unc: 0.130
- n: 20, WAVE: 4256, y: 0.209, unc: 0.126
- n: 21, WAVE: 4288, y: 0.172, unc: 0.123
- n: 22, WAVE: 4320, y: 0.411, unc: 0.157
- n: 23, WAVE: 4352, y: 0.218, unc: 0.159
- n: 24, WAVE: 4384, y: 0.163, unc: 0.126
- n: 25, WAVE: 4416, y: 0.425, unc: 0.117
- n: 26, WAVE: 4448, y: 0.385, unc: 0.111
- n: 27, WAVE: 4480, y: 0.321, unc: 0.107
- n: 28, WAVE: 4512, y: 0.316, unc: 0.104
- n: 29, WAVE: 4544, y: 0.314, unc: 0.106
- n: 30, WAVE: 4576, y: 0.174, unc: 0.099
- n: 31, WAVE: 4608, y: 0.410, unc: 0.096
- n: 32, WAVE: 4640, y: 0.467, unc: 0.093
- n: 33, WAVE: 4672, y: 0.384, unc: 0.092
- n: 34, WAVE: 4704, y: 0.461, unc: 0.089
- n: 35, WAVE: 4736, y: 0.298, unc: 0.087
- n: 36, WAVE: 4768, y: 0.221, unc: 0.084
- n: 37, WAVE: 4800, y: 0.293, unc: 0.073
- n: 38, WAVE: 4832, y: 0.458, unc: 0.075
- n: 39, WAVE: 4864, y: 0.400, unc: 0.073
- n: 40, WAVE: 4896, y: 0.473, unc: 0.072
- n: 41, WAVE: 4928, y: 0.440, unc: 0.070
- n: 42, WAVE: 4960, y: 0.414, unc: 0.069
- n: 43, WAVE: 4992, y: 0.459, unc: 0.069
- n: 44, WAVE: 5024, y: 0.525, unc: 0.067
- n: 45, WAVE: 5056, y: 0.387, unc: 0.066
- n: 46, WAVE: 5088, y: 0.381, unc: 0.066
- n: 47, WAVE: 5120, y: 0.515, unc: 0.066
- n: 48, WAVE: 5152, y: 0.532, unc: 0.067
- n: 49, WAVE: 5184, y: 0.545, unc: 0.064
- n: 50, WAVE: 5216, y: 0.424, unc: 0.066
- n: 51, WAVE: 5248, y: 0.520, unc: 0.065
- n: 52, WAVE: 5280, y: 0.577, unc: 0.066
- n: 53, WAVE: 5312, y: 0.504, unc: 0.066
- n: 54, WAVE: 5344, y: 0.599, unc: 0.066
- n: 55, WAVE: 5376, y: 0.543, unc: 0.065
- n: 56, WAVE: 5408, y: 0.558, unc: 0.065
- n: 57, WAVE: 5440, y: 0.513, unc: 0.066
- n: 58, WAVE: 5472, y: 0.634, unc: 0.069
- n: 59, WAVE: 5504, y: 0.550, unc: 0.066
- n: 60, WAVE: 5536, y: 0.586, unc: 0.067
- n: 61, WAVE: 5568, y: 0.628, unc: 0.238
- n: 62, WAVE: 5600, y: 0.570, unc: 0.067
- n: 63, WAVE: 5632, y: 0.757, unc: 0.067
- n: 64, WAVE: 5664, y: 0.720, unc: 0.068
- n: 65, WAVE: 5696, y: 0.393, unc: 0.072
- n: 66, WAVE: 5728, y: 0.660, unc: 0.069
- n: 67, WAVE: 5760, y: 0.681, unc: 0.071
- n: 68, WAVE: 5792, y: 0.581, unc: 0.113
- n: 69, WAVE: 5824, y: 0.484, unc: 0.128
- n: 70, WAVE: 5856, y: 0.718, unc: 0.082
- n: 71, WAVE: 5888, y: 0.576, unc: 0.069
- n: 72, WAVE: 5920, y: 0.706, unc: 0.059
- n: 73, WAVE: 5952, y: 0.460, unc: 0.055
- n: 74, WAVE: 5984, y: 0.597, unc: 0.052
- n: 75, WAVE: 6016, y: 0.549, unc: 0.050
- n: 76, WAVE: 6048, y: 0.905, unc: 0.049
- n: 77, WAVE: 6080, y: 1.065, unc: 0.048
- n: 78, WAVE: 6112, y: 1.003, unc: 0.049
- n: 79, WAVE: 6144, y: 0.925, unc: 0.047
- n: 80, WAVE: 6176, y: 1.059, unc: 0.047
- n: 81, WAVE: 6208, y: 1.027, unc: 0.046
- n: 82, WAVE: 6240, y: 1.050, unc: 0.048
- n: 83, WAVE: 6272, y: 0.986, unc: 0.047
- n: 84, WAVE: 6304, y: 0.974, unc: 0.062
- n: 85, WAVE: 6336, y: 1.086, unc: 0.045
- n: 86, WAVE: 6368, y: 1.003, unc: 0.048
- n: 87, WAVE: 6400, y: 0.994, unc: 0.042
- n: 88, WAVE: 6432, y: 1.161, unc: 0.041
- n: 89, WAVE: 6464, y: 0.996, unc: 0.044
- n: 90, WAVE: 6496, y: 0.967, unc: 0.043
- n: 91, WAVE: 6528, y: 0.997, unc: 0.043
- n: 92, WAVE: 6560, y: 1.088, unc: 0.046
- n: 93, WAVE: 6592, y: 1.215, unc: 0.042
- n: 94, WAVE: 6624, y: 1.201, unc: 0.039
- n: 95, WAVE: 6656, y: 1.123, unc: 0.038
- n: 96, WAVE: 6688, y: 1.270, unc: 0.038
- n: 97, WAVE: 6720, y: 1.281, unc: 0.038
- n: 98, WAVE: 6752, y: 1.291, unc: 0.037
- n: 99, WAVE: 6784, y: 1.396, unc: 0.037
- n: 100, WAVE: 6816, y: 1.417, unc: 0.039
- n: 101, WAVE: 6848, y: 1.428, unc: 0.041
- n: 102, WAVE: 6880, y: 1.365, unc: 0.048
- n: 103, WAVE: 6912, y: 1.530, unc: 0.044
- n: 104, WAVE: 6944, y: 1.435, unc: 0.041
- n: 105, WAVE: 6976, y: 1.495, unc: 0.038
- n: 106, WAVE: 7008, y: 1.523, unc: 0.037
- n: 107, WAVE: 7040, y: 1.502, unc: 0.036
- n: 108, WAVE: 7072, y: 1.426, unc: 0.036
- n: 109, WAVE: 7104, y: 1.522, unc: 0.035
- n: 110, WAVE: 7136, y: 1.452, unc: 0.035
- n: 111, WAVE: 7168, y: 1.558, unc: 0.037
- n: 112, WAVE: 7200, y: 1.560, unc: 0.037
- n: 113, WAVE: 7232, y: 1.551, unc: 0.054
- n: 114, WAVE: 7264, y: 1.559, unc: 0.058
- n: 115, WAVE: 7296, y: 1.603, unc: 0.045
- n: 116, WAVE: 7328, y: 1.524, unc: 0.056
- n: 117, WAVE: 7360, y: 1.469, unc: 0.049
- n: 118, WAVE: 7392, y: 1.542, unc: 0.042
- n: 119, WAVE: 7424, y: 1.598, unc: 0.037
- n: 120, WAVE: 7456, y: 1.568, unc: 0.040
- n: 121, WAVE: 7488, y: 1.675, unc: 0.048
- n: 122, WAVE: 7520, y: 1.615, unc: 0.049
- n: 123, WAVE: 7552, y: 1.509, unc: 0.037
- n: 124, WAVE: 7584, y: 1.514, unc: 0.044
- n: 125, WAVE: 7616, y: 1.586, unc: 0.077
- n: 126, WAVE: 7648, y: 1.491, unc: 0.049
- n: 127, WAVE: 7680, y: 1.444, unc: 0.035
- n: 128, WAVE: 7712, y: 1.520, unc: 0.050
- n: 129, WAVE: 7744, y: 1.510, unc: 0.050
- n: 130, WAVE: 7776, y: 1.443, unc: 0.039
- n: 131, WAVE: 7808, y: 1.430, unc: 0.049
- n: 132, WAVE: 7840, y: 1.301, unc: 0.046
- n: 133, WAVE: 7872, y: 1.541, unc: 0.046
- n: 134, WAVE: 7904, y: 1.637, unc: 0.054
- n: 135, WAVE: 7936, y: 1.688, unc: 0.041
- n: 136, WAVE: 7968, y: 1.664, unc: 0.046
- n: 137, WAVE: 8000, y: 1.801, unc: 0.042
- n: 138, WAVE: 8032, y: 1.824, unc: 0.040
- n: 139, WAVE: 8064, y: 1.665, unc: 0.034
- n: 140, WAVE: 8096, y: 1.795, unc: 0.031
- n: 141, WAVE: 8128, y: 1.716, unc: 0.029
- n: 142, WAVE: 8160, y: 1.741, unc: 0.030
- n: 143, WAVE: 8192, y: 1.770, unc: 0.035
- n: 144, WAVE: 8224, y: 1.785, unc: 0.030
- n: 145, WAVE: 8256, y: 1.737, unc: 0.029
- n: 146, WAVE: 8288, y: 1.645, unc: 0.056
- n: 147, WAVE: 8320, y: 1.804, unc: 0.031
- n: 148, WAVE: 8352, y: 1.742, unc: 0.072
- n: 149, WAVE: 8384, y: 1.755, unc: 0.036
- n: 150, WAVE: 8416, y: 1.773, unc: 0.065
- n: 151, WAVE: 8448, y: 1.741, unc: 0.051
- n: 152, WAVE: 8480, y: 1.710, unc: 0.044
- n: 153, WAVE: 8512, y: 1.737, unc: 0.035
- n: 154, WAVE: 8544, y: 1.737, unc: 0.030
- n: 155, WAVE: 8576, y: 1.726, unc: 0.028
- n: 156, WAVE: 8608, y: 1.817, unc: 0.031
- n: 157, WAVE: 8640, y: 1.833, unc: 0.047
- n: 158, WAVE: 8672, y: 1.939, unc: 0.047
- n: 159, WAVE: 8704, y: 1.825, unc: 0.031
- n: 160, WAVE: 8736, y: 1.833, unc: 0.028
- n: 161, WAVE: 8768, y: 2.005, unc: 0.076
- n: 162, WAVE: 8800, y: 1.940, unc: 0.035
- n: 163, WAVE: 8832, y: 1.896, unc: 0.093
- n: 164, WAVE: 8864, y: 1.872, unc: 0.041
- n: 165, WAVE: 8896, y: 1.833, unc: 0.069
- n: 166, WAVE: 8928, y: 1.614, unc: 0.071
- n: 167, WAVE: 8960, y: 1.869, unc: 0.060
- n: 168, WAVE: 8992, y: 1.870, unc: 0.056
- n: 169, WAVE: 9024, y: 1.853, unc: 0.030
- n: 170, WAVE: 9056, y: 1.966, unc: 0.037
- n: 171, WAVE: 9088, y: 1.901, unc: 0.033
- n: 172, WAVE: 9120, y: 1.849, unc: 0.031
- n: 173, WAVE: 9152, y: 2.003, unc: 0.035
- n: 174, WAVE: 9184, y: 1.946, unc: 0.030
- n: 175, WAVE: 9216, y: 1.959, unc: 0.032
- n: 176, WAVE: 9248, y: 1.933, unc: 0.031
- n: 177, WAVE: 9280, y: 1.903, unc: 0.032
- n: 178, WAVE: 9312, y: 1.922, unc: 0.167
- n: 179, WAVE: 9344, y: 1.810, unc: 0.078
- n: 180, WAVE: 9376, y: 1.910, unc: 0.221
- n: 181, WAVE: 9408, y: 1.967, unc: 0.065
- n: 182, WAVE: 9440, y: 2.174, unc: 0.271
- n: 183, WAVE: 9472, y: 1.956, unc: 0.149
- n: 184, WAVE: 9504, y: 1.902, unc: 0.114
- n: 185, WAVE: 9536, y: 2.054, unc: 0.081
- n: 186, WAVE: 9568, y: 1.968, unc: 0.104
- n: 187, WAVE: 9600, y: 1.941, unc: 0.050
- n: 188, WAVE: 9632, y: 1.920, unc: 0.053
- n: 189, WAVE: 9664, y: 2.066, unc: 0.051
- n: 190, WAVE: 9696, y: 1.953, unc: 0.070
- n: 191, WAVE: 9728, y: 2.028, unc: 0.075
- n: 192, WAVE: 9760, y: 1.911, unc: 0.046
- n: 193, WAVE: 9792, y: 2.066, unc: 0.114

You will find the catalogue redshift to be 0.513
